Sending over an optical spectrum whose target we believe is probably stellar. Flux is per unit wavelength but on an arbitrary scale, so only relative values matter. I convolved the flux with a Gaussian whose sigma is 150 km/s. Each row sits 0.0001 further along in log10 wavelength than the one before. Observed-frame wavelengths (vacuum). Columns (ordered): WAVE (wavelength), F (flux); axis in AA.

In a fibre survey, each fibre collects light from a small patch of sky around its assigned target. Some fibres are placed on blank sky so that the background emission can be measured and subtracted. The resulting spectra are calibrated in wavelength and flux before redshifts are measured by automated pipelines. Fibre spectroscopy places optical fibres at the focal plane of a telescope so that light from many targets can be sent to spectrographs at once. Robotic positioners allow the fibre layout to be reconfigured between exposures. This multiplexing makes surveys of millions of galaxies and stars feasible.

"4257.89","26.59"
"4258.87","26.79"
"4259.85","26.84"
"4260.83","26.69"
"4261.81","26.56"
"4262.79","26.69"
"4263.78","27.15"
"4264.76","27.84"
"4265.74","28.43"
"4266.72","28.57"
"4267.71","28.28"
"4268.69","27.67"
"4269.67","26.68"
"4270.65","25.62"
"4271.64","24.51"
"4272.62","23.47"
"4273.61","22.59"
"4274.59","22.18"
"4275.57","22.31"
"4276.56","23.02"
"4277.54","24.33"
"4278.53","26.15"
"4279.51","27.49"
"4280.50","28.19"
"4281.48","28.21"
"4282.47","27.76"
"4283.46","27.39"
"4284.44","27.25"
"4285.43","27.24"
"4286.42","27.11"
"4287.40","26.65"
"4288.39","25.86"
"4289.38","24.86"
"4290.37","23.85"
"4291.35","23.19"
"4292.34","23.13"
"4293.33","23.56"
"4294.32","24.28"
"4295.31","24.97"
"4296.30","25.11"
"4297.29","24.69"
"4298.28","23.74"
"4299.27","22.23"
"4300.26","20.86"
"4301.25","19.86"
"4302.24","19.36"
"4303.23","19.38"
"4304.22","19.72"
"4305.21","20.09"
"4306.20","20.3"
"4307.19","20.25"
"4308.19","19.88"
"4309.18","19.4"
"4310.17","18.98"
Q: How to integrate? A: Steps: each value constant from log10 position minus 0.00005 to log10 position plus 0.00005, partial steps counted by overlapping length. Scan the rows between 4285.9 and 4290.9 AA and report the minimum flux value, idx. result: 23.85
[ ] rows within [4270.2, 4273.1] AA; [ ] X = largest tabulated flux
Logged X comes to 25.62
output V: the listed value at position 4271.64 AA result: 24.51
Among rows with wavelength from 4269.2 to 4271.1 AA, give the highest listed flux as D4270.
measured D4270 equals 26.68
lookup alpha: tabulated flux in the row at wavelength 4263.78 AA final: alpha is 27.15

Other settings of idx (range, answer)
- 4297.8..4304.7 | 19.36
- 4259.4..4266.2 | 26.56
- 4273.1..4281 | 22.18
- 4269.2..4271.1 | 25.62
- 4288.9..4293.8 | 23.13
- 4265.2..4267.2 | 28.43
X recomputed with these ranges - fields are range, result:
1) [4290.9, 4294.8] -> 24.28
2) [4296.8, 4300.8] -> 24.69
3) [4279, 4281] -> 28.19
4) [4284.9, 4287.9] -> 27.24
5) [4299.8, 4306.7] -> 20.86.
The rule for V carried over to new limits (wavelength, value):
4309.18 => 19.4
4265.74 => 28.43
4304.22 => 19.72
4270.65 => 25.62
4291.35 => 23.19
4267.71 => 28.28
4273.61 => 22.59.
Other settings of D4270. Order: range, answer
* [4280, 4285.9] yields 28.21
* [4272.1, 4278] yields 24.33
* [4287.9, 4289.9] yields 25.86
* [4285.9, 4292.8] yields 27.11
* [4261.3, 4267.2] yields 28.57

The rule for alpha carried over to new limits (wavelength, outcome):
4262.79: 26.69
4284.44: 27.25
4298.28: 23.74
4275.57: 22.31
